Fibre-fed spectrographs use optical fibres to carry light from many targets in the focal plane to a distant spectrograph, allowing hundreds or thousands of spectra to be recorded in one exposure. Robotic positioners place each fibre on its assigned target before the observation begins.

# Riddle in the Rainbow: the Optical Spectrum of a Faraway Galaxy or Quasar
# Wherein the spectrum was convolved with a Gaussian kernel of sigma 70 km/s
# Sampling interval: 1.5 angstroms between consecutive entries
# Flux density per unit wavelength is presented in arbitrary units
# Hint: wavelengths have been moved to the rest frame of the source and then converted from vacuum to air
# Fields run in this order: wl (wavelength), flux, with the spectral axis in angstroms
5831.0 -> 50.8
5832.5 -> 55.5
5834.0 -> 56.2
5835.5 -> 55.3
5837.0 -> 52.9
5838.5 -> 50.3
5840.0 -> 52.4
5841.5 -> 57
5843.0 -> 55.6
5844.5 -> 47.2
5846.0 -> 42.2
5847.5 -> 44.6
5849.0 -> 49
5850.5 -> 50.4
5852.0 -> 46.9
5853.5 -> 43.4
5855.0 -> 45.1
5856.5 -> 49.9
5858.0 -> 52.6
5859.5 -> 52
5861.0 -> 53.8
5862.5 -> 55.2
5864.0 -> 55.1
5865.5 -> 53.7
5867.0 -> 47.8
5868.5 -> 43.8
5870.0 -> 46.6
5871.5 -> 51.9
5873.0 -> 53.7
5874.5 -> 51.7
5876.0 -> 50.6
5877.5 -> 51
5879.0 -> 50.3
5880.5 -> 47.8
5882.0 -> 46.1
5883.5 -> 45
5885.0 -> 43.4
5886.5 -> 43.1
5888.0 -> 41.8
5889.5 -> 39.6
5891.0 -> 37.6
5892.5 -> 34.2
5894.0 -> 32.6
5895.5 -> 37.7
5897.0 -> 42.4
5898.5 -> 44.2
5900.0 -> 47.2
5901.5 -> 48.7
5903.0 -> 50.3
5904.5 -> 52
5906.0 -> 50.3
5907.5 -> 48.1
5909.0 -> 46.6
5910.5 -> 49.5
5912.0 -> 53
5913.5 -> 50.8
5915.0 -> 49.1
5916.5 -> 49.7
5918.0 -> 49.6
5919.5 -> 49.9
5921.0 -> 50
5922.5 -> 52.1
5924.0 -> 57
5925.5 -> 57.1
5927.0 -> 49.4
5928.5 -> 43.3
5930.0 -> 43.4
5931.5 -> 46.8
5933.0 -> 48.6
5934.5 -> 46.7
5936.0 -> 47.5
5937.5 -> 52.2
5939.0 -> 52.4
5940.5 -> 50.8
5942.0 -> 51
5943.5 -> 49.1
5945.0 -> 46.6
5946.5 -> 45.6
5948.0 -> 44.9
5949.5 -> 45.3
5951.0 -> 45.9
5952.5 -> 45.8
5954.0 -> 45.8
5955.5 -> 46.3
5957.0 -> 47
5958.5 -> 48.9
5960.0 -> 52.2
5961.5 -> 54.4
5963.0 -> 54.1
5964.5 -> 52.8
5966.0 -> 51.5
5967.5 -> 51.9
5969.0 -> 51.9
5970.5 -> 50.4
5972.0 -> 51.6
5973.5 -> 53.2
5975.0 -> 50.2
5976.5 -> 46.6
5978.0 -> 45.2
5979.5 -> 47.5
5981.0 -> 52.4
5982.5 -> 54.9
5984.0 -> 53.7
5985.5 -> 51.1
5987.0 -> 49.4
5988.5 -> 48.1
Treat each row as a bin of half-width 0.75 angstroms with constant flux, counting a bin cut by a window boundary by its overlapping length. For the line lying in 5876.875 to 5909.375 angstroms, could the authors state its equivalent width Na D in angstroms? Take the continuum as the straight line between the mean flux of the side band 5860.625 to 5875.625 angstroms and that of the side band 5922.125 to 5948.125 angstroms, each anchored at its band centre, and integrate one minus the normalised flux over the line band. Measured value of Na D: 3.9 angstroms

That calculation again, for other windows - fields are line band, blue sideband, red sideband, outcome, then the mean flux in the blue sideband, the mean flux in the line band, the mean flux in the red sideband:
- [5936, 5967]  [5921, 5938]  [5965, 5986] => 0.6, 49.4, 49.1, 50.9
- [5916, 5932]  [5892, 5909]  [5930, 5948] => -1.0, 44.6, 49.9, 48.5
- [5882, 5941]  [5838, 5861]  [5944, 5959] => 0.5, 49.4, 47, 46.2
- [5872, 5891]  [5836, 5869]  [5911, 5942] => 1.3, 50.1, 46.7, 50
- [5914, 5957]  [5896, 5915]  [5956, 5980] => 0.7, 48.5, 48.6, 50.6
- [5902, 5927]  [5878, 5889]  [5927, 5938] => -2.4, 45.4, 50.9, 47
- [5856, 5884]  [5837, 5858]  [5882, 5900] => -3.6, 49.1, 50.5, 40.7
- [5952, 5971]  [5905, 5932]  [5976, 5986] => -0.1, 49.8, 50.3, 50.3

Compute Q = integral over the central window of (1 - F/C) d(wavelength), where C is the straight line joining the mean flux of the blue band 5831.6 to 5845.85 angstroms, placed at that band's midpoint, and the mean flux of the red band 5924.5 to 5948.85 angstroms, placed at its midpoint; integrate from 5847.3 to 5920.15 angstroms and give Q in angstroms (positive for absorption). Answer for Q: 4.9 angstroms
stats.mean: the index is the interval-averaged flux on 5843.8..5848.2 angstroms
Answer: 44.6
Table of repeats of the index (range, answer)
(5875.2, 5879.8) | 50.6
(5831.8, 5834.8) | 55.8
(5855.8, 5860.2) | 51.5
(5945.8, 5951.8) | 45.4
